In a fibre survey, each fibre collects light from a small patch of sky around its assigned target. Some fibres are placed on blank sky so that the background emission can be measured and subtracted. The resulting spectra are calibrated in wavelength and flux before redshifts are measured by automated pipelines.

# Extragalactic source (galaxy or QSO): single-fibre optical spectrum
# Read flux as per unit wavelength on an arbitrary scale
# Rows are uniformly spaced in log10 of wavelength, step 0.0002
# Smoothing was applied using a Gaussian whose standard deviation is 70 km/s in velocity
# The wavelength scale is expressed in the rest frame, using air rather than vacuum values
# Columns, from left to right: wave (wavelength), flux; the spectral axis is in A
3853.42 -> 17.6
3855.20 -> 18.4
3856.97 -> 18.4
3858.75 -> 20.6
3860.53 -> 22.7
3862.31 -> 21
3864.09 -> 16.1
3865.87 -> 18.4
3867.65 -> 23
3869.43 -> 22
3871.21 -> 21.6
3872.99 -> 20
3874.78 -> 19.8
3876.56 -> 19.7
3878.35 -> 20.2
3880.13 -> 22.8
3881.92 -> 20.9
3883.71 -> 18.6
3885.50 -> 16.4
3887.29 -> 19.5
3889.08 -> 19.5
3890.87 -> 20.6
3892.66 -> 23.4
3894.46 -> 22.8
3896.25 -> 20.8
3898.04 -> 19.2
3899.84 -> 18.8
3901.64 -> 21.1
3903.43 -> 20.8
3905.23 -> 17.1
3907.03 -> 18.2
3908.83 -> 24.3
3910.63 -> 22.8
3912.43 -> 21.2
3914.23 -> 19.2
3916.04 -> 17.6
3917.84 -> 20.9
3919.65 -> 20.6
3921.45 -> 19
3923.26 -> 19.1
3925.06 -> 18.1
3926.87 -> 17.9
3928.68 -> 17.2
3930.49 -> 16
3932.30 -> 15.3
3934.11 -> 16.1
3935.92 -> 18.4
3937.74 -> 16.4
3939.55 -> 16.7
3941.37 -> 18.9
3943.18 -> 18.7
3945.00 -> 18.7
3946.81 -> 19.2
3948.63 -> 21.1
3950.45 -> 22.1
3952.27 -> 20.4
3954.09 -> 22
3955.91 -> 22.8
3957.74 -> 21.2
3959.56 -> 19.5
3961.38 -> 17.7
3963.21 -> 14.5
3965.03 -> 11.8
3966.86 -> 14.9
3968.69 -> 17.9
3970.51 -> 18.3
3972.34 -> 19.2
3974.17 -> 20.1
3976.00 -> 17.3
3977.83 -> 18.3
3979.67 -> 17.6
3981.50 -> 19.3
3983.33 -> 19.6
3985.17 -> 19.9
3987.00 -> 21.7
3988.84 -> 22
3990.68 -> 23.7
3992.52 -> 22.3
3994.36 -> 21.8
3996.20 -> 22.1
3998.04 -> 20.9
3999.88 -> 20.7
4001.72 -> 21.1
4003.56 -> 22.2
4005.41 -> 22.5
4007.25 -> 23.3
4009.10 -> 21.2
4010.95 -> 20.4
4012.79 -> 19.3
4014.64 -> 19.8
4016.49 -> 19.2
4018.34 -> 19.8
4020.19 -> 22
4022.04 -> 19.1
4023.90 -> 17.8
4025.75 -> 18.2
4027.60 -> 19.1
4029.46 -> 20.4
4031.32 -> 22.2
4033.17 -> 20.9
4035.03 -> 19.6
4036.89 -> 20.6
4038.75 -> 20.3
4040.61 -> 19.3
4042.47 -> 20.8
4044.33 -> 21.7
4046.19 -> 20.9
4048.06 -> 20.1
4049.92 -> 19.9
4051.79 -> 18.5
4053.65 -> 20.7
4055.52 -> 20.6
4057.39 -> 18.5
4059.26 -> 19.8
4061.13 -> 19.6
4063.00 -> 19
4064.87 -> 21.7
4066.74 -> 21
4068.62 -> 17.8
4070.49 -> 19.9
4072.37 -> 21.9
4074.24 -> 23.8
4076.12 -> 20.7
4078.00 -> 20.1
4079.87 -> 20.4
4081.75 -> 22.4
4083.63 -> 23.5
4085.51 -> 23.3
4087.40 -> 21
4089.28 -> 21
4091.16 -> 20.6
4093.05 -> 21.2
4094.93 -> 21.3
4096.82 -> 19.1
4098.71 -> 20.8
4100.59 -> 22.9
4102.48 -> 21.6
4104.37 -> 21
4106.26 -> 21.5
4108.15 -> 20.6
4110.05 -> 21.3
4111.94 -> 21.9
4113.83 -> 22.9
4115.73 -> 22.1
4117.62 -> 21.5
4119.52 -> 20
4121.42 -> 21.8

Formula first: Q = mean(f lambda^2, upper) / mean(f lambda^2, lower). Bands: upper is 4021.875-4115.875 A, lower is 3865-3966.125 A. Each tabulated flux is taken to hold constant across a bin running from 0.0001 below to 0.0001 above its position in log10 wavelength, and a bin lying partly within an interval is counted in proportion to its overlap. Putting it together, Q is 1.1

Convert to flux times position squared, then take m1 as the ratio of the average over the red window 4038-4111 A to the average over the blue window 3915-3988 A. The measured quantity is 1.19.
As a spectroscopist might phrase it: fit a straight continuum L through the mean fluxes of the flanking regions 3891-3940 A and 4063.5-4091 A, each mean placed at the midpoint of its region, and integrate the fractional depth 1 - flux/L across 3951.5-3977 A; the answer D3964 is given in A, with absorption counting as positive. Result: 1.9 A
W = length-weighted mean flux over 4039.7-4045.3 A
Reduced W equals 20.6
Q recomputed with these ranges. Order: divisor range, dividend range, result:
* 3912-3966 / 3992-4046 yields 1.16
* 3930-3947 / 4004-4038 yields 1.22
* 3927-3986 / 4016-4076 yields 1.15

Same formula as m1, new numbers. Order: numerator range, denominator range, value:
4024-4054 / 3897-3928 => 1.09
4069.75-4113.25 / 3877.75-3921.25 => 1.16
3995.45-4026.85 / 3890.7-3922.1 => 1.06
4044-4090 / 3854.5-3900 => 1.13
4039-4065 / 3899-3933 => 1.12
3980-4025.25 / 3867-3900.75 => 1.08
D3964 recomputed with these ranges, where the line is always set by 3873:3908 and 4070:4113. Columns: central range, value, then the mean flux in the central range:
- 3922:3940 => 2.8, 17.2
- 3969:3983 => 1.4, 18.6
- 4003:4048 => 1.1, 20.4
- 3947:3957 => -0.5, 21.5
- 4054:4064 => 0.8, 19.6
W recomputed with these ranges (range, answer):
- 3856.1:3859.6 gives 19.5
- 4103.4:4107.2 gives 21.3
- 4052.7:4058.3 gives 19.9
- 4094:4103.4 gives 21.1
